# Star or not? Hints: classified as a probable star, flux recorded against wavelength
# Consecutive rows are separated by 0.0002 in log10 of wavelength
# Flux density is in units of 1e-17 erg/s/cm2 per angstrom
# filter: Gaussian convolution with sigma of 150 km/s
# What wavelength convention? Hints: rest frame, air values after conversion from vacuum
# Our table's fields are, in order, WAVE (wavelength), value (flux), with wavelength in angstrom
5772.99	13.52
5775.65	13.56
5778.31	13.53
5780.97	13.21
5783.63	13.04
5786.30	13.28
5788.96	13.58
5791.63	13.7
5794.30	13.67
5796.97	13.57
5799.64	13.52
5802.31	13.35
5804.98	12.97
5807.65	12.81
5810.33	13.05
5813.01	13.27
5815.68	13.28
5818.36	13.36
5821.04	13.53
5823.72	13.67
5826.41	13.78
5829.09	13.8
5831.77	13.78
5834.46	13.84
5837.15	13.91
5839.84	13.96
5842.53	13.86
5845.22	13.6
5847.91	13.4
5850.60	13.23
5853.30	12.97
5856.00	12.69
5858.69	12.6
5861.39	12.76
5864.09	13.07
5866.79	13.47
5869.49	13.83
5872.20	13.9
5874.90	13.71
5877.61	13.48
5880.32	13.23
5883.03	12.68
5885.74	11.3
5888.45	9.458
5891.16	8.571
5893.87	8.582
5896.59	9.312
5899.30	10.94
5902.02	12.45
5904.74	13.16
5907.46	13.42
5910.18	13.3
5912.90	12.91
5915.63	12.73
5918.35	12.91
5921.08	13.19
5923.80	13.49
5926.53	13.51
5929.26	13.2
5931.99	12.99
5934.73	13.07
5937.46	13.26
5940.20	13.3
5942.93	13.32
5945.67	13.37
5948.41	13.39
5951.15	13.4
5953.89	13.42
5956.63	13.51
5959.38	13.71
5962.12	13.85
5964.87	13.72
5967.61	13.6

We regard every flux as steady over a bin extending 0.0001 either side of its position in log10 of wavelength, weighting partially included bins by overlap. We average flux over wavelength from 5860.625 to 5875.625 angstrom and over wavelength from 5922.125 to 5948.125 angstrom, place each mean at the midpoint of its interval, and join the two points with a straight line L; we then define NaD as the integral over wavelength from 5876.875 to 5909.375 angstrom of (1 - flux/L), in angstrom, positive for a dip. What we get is 4.9 angstrom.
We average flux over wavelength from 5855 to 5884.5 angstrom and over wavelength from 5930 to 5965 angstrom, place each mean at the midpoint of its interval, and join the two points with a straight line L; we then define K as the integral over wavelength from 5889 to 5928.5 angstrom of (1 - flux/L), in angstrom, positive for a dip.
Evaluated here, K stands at 3.9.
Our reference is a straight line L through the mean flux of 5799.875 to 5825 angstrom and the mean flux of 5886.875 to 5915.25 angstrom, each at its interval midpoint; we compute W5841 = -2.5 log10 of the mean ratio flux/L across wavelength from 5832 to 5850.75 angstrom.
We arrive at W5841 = -0.09 mag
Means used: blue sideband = 13.3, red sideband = 11.3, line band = 13.7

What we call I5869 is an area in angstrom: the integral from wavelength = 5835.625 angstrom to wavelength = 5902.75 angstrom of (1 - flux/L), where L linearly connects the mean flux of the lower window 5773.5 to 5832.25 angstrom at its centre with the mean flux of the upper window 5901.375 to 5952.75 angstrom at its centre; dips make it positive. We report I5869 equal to 4.3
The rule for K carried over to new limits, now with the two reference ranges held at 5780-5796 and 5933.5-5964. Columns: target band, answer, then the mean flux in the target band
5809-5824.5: 0.1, 13.4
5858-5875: 0.1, 13.3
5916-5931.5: 0.2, 13.2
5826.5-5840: -0.4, 13.8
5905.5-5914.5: 0.2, 13.2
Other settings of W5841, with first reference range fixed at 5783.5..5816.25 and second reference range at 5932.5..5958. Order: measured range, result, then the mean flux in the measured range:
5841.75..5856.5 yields 0.00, 13.3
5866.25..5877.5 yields -0.03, 13.7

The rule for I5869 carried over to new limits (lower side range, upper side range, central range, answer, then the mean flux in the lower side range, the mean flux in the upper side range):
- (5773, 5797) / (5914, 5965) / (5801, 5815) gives 0.4 angstrom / 13.5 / 13.3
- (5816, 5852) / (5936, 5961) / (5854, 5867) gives 0.7 angstrom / 13.7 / 13.4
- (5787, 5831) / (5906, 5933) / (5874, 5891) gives 1.6 angstrom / 13.4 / 13.2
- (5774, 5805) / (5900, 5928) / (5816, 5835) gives -0.5 angstrom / 13.4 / 13.1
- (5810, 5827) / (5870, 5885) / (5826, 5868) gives -0.1 angstrom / 13.4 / 13.3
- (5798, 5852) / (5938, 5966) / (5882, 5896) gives 3.6 angstrom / 13.5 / 13.5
